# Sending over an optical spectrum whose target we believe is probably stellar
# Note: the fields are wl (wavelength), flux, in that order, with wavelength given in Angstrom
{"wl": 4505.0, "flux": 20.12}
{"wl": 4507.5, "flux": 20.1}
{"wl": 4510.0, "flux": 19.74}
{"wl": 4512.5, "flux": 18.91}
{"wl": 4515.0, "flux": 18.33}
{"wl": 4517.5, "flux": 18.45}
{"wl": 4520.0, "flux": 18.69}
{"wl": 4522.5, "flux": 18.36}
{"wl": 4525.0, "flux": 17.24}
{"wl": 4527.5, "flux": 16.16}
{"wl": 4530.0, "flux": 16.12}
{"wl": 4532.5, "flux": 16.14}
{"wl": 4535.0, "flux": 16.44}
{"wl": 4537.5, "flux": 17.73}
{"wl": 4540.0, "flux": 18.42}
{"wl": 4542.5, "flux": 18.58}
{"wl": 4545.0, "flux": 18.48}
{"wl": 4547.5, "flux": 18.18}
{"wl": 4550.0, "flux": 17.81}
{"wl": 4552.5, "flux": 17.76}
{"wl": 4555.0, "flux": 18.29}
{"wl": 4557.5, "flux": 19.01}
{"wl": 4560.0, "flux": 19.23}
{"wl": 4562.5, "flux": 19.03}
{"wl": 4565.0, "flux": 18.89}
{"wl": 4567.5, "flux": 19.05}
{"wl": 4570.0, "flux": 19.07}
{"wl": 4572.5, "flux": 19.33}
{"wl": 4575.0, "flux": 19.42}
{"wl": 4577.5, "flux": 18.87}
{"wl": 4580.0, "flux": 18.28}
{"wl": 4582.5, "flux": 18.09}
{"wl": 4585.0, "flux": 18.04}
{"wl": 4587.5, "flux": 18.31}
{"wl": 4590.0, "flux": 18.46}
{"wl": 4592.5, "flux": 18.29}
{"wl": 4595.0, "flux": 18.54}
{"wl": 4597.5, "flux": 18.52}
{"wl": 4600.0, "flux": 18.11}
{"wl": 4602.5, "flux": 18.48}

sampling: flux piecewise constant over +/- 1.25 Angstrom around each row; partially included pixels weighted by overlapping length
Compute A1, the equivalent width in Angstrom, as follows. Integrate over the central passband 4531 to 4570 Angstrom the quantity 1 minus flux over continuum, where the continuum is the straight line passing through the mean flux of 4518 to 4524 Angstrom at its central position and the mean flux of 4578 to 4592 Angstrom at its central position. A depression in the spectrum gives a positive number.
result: 0.3 Angstrom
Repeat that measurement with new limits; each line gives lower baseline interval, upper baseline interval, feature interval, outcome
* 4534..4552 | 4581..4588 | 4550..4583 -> -1.3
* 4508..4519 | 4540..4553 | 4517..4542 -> 1.6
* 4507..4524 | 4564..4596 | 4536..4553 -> 0.6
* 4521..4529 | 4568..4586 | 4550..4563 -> -0.3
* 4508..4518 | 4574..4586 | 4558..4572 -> -0.3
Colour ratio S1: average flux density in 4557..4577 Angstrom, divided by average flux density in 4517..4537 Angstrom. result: 1.11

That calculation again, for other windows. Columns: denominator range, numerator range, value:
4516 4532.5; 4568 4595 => 1.07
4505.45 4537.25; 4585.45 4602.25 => 1.02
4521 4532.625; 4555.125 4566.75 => 1.12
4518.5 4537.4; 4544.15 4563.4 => 1.08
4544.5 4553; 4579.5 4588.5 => 1.01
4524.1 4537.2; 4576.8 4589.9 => 1.11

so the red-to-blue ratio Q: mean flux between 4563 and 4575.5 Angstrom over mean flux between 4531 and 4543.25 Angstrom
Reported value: 1.10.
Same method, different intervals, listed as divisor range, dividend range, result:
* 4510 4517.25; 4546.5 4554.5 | 0.95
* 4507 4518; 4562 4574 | 1.00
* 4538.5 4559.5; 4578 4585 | 0.99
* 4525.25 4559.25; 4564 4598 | 1.06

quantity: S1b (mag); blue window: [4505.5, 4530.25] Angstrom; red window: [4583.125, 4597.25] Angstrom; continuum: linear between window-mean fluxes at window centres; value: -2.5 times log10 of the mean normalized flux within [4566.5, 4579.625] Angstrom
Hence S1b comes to -0.04 mag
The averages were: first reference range 18.4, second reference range 18.3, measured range 19.1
